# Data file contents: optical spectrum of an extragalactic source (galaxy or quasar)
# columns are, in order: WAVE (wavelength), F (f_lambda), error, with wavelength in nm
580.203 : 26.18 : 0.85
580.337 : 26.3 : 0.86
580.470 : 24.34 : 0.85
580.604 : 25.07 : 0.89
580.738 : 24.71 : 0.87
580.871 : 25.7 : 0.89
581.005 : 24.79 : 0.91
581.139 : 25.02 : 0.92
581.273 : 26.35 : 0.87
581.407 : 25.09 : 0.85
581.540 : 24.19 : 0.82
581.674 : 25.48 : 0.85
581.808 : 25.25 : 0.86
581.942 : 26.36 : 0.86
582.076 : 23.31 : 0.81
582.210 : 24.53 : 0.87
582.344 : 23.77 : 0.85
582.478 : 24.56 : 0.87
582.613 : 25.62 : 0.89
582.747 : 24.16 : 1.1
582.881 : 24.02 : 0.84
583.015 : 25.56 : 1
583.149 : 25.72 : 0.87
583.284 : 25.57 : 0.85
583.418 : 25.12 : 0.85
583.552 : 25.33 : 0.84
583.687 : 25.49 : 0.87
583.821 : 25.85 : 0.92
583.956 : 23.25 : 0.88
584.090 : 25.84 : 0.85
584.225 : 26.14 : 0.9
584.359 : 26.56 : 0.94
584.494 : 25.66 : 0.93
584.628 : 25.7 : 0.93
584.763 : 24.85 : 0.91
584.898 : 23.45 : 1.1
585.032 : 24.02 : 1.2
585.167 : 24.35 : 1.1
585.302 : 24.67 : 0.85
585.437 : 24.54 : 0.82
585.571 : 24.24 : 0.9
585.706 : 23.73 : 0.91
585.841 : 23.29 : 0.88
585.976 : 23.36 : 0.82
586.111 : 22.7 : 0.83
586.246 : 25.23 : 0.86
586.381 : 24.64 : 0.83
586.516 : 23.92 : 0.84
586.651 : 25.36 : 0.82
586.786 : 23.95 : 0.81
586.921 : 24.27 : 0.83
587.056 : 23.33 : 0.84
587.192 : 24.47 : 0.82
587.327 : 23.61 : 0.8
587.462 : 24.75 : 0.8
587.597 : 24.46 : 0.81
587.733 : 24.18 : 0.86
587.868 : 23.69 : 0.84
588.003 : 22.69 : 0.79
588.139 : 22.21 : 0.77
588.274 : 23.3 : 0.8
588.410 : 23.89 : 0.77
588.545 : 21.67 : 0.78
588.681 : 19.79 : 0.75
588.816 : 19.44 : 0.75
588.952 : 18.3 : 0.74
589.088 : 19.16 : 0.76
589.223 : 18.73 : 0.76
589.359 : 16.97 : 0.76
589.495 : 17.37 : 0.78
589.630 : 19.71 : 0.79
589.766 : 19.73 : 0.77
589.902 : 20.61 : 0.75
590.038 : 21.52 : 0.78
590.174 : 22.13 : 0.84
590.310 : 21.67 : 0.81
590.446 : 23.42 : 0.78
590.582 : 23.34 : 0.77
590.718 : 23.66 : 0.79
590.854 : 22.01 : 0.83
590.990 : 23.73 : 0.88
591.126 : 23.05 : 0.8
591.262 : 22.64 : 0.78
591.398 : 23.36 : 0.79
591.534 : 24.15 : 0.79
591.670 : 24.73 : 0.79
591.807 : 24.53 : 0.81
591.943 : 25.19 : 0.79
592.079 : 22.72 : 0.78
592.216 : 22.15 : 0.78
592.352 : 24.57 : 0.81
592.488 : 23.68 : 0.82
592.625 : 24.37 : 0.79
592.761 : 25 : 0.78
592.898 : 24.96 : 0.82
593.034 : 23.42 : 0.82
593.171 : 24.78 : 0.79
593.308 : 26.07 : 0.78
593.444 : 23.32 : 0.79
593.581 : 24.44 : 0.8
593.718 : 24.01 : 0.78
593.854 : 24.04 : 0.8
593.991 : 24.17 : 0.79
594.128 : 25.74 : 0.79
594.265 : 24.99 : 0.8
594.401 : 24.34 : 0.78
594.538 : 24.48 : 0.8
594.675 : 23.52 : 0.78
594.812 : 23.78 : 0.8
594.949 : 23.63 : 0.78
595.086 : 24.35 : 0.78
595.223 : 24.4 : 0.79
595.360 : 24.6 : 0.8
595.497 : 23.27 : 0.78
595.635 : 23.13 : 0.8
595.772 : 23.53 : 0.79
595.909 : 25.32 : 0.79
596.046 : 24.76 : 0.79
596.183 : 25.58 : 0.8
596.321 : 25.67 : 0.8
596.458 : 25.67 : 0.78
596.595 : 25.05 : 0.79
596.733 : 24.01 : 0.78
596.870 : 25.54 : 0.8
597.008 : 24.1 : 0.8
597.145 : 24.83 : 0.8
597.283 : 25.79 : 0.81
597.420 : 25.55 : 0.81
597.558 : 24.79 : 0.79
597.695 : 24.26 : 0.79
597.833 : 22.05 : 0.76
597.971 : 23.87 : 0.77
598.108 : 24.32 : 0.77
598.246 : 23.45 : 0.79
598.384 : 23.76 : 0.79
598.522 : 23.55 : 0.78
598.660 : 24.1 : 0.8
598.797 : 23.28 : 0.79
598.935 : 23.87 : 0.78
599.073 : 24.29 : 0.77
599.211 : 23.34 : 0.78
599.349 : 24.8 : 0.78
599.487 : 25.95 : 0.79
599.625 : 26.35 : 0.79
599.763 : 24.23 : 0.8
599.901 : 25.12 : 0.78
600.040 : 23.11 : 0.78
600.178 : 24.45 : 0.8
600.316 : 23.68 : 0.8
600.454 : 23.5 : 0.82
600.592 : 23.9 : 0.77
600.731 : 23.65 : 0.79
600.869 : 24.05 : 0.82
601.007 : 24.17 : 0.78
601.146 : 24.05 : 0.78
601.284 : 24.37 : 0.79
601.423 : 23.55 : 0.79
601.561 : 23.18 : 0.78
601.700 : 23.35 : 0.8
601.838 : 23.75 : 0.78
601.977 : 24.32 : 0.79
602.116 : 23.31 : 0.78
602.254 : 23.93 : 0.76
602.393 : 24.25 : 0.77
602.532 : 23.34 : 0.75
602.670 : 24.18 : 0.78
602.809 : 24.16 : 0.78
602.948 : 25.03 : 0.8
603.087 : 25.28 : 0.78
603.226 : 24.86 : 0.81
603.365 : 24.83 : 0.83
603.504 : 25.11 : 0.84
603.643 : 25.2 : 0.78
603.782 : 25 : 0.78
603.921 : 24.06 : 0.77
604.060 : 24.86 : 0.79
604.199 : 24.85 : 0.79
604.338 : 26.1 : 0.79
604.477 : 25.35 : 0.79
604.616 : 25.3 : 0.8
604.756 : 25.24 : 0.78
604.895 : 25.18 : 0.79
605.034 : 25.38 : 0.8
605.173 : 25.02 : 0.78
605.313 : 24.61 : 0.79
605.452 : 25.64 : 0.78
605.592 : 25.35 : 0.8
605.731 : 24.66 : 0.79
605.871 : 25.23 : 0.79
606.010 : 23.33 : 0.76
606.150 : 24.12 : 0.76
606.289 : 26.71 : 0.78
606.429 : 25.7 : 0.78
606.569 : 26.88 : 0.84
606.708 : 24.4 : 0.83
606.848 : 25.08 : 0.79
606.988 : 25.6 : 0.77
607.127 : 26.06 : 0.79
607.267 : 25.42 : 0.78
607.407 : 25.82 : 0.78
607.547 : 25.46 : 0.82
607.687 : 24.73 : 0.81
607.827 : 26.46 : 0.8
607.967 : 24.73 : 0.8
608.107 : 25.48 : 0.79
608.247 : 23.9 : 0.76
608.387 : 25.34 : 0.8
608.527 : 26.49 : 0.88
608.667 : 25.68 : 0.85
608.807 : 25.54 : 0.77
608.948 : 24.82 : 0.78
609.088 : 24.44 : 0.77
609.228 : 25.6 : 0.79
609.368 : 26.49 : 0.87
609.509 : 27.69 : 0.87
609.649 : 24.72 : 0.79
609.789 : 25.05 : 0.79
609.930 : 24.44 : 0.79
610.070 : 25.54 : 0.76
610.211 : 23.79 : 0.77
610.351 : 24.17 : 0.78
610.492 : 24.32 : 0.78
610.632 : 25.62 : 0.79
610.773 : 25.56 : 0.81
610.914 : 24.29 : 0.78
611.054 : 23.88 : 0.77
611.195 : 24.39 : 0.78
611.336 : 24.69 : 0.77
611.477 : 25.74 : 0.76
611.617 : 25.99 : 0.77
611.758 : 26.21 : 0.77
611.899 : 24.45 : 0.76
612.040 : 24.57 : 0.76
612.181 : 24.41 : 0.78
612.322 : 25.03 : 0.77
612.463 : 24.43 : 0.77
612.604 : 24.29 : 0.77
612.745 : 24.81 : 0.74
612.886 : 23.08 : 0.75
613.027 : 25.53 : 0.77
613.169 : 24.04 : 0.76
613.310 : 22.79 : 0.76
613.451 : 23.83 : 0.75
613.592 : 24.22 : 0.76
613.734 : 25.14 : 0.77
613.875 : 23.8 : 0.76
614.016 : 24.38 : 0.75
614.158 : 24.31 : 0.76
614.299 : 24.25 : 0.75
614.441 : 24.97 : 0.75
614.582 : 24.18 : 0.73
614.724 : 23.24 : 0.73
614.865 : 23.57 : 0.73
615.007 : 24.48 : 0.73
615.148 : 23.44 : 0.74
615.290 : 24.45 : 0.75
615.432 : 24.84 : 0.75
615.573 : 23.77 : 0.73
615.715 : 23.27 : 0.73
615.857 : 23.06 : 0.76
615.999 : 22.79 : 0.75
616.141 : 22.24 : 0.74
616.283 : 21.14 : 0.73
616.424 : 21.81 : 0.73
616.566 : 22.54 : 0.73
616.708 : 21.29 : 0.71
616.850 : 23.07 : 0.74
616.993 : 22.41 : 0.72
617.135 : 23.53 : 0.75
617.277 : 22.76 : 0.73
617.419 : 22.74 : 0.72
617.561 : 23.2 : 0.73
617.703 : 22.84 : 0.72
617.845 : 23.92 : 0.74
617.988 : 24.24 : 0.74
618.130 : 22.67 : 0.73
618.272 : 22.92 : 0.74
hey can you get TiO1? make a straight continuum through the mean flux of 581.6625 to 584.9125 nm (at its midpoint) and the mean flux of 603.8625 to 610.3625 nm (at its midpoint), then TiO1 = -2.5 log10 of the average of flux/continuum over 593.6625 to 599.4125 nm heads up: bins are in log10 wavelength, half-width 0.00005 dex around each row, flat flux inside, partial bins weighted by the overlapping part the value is 0.04 mag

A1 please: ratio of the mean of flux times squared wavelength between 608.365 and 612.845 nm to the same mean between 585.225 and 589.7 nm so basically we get 1.2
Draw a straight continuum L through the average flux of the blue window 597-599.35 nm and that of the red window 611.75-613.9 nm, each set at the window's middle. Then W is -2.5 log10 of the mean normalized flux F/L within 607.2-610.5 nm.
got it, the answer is -0.04 mag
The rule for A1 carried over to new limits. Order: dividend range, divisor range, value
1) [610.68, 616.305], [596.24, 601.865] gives 1.05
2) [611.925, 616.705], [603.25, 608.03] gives 0.97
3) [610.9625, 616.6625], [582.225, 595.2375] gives 1.11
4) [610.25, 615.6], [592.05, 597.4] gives 1.06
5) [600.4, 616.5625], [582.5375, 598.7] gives 1.10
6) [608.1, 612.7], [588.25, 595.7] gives 1.16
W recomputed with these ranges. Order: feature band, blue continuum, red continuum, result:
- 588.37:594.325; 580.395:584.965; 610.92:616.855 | 0.10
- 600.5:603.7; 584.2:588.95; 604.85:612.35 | 0.03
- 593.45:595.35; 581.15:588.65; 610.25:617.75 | 0.00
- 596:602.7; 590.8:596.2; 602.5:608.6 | 0.02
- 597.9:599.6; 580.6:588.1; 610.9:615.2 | 0.02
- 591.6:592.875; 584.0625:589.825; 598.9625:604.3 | -0.03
